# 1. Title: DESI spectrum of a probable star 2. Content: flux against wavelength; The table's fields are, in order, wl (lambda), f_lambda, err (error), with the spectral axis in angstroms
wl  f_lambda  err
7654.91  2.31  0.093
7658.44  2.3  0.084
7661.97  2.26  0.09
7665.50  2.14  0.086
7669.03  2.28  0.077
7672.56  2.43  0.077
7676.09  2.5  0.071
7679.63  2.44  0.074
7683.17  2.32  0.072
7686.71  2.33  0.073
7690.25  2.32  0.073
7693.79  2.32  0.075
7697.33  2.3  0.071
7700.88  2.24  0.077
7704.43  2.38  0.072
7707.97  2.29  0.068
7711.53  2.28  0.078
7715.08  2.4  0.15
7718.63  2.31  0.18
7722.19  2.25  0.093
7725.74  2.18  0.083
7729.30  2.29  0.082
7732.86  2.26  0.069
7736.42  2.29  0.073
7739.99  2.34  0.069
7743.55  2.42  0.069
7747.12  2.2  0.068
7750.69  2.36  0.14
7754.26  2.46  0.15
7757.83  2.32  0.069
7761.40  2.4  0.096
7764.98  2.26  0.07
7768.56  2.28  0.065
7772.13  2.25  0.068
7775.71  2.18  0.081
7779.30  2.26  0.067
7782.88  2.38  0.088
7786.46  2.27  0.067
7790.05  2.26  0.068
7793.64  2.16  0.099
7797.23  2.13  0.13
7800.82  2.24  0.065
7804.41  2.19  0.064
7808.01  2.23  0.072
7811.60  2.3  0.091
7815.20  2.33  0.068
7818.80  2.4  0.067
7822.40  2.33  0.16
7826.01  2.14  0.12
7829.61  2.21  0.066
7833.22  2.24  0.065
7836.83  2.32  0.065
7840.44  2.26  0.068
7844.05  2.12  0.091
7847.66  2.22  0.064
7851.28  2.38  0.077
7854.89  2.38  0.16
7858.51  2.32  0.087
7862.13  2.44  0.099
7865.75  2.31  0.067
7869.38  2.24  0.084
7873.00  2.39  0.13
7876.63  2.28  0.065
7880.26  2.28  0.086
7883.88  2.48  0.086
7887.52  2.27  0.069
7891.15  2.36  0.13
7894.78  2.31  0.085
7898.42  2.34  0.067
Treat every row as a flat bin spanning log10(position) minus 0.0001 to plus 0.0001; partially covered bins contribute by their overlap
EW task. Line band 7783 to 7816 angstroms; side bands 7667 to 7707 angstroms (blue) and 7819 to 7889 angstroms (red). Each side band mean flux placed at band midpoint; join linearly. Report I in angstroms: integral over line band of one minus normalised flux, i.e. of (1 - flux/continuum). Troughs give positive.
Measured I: 1.1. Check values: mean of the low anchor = 2.35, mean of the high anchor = 2.3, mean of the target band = 2.24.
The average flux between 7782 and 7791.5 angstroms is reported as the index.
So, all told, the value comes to 2.3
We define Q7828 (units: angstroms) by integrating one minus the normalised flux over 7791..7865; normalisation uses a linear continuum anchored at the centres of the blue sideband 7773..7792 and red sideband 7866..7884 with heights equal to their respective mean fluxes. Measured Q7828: 0.8 angstroms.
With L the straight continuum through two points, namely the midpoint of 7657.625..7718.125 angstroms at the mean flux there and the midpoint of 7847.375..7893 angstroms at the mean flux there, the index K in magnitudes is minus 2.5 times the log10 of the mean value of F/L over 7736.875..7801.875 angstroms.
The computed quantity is 0.021 mag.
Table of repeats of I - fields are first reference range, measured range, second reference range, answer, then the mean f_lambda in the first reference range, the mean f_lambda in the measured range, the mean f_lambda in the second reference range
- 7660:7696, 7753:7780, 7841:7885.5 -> 0.3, 2.33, 2.3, 2.32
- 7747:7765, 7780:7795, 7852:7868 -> 0.5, 2.35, 2.27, 2.36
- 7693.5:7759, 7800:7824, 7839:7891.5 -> 0.2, 2.31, 2.29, 2.31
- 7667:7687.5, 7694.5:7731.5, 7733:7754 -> 0.9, 2.38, 2.29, 2.33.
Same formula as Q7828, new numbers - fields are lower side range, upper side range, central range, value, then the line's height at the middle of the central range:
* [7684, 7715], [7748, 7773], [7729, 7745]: 0.0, 2.32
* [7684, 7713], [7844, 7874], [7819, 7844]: 0.7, 2.32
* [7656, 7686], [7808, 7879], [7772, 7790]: 0.3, 2.31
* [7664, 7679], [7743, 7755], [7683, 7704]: 0.4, 2.35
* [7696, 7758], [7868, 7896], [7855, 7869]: -0.1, 2.33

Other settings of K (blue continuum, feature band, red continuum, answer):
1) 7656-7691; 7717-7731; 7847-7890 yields 0.04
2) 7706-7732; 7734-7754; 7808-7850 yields -0.02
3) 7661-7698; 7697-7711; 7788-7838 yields 0.01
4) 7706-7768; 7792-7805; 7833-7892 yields 0.06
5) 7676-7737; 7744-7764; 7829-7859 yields -0.02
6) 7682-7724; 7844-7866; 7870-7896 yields 0.00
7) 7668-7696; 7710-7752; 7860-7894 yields 0.03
